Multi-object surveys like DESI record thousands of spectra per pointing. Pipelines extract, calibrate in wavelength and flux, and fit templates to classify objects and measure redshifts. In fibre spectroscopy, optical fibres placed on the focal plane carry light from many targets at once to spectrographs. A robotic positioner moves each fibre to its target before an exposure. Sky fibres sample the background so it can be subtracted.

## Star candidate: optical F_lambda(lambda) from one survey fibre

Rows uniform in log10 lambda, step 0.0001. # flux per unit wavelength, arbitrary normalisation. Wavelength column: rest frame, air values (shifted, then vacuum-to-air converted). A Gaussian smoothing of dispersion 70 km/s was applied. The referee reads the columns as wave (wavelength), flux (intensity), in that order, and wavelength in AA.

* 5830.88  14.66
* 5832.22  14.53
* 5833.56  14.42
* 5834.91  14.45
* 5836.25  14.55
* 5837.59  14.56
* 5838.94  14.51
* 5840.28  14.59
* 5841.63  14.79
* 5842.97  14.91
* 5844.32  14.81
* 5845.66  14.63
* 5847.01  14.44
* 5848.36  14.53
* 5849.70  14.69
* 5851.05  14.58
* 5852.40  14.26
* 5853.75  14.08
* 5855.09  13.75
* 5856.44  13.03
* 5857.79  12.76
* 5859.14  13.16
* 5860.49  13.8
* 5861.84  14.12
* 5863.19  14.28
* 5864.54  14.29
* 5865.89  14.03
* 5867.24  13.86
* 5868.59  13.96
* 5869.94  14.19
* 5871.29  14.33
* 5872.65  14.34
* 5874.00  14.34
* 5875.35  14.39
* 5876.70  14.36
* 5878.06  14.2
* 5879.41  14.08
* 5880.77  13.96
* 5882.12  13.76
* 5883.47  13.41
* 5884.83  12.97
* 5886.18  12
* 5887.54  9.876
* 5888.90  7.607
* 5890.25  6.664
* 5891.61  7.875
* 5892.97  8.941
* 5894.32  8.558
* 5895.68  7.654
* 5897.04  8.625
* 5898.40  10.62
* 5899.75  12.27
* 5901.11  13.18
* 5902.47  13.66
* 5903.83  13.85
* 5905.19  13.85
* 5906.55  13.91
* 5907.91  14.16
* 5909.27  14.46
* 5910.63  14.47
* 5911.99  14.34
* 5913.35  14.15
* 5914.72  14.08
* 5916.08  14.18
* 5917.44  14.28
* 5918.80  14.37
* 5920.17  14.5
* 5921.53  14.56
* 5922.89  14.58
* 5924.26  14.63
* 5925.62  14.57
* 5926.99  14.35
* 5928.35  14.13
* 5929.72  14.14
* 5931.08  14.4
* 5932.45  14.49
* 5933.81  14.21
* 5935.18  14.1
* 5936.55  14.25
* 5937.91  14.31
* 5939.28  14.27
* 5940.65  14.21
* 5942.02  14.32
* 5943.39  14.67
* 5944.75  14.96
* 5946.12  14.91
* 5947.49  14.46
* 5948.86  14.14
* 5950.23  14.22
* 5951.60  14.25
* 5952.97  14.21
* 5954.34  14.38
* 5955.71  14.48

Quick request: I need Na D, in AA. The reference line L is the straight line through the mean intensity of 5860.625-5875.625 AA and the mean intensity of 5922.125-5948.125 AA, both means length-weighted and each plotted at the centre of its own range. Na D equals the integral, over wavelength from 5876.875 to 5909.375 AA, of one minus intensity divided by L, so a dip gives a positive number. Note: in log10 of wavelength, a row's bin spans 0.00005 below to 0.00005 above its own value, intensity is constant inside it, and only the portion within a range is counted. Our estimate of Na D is 5.9 AA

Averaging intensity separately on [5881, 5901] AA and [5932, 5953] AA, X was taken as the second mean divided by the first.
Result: 1.4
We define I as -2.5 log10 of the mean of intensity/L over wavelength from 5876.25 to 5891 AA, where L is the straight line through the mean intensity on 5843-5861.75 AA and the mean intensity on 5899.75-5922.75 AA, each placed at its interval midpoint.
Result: 0.17 mag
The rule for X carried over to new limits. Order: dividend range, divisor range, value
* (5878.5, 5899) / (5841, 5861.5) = 0.74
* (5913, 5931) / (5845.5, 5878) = 1.02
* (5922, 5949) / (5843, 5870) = 1.02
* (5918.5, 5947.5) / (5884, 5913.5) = 1.25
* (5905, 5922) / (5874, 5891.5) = 1.17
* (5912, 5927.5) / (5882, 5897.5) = 1.48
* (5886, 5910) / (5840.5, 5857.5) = 0.77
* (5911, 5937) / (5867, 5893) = 1.15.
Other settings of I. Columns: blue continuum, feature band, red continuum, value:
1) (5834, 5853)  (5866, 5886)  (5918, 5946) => 0.04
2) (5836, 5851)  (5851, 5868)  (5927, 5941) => 0.06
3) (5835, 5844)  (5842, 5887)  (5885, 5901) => -0.16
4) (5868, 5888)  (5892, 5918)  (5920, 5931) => 0.13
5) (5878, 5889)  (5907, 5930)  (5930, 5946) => -0.05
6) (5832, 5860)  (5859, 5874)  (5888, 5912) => -0.08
